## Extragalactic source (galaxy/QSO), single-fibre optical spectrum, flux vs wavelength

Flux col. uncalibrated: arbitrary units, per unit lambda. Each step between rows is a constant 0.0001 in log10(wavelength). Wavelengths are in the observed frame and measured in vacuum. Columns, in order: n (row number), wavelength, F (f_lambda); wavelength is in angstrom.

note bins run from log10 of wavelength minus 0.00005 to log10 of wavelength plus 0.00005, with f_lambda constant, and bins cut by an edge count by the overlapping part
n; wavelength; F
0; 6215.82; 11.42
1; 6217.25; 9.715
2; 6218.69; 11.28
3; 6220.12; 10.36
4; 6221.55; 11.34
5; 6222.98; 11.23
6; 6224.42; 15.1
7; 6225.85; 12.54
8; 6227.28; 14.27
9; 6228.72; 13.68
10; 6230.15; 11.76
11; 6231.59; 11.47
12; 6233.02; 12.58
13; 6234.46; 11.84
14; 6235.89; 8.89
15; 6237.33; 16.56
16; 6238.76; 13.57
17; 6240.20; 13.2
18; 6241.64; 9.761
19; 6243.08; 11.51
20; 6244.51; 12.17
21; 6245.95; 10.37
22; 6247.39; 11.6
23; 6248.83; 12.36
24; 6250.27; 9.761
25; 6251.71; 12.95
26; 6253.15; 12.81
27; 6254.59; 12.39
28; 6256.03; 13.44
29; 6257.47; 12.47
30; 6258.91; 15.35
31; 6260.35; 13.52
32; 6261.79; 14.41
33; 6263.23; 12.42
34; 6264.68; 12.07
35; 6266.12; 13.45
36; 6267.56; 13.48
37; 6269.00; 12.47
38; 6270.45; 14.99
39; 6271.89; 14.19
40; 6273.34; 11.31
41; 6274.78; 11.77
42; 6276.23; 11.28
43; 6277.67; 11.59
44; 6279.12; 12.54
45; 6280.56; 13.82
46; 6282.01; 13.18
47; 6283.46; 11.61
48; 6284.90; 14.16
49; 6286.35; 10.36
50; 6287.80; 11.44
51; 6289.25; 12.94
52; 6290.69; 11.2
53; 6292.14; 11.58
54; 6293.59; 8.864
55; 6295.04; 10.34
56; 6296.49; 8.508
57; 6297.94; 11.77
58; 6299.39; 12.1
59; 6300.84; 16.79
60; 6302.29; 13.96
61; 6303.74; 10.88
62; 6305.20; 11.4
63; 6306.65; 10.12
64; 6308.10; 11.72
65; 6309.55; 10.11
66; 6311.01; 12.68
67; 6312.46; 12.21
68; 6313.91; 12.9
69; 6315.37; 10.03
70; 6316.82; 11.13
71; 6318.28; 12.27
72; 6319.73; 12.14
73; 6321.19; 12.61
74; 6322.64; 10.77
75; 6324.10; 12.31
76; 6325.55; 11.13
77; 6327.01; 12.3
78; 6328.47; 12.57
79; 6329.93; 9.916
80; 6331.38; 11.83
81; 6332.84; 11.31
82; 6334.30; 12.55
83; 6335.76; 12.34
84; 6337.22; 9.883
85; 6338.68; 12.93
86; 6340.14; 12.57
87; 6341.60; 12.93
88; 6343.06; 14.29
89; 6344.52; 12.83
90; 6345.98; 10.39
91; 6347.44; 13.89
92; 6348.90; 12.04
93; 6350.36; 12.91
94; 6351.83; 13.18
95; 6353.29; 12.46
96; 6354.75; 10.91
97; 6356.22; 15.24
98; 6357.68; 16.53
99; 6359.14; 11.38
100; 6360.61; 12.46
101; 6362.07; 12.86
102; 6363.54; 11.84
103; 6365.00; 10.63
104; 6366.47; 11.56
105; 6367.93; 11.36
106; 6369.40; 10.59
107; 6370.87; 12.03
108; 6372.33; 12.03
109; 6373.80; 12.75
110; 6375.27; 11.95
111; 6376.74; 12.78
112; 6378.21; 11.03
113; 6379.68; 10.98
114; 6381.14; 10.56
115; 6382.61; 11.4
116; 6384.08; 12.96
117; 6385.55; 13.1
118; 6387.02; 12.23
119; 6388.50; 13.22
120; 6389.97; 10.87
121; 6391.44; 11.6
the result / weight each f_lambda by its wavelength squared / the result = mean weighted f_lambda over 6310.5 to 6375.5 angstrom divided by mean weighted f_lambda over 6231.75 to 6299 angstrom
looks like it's 1.02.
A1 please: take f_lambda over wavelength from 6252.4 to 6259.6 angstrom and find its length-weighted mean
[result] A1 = 13.3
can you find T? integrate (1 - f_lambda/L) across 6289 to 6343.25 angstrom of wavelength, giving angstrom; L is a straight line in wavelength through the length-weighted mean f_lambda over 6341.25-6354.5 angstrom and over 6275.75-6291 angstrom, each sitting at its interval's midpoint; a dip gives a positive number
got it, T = 3.1 angstrom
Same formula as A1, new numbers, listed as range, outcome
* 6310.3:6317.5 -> 11.8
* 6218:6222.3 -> 11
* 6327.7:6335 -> 11.6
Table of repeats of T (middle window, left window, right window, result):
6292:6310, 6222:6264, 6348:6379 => 1.5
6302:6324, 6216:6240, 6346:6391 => 1.1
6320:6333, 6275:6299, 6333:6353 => 0.6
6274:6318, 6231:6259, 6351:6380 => 1.6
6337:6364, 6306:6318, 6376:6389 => -2.4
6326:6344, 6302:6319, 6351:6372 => -0.3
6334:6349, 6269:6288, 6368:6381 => -0.6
